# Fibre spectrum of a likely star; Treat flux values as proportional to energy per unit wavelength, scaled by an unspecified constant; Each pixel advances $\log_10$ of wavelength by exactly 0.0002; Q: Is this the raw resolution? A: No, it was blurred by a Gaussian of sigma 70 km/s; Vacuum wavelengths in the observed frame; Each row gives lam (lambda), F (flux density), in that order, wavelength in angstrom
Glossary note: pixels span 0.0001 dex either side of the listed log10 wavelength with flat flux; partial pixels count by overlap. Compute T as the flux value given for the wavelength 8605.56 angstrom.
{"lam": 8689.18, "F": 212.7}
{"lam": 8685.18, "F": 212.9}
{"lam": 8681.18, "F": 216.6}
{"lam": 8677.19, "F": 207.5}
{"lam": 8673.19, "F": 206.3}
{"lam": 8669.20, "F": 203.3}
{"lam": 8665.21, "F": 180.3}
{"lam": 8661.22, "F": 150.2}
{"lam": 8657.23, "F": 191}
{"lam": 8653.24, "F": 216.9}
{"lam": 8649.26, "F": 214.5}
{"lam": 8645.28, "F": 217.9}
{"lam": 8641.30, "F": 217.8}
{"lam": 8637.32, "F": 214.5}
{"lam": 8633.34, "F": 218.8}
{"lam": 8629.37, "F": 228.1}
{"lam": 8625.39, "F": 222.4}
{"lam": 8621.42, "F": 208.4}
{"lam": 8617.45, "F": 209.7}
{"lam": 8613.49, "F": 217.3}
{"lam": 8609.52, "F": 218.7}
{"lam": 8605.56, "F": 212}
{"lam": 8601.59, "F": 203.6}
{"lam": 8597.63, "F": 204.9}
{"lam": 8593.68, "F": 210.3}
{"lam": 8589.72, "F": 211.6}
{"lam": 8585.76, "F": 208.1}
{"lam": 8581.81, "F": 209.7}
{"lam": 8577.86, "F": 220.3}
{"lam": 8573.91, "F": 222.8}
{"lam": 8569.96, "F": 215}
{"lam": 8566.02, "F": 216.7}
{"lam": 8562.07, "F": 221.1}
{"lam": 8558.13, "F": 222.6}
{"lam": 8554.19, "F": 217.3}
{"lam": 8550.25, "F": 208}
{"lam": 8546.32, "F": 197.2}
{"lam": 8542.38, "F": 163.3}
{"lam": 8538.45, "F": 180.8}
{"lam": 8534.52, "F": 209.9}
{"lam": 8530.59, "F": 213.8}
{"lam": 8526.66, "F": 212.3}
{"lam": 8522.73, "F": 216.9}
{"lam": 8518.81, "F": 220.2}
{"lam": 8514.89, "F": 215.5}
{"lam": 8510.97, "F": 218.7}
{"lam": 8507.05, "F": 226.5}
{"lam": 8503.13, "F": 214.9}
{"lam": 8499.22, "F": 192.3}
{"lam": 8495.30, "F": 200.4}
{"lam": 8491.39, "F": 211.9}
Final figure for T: 212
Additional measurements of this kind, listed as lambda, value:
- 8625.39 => 222.4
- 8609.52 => 218.7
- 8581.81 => 209.7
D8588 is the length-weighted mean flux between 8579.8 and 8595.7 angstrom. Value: 210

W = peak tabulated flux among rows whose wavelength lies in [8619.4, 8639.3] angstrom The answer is 228.1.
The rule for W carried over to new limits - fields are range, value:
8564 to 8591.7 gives 222.8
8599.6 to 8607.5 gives 212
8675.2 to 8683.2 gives 216.6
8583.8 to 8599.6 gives 211.6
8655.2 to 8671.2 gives 203.3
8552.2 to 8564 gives 222.6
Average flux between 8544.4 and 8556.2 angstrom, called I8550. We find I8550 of 208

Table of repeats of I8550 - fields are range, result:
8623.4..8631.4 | 225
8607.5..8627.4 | 215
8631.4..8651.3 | 217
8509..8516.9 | 217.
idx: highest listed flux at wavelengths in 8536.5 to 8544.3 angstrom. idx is 180.8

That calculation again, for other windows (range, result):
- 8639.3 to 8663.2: 217.9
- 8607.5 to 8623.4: 218.7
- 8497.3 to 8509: 226.5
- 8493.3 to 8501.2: 200.4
